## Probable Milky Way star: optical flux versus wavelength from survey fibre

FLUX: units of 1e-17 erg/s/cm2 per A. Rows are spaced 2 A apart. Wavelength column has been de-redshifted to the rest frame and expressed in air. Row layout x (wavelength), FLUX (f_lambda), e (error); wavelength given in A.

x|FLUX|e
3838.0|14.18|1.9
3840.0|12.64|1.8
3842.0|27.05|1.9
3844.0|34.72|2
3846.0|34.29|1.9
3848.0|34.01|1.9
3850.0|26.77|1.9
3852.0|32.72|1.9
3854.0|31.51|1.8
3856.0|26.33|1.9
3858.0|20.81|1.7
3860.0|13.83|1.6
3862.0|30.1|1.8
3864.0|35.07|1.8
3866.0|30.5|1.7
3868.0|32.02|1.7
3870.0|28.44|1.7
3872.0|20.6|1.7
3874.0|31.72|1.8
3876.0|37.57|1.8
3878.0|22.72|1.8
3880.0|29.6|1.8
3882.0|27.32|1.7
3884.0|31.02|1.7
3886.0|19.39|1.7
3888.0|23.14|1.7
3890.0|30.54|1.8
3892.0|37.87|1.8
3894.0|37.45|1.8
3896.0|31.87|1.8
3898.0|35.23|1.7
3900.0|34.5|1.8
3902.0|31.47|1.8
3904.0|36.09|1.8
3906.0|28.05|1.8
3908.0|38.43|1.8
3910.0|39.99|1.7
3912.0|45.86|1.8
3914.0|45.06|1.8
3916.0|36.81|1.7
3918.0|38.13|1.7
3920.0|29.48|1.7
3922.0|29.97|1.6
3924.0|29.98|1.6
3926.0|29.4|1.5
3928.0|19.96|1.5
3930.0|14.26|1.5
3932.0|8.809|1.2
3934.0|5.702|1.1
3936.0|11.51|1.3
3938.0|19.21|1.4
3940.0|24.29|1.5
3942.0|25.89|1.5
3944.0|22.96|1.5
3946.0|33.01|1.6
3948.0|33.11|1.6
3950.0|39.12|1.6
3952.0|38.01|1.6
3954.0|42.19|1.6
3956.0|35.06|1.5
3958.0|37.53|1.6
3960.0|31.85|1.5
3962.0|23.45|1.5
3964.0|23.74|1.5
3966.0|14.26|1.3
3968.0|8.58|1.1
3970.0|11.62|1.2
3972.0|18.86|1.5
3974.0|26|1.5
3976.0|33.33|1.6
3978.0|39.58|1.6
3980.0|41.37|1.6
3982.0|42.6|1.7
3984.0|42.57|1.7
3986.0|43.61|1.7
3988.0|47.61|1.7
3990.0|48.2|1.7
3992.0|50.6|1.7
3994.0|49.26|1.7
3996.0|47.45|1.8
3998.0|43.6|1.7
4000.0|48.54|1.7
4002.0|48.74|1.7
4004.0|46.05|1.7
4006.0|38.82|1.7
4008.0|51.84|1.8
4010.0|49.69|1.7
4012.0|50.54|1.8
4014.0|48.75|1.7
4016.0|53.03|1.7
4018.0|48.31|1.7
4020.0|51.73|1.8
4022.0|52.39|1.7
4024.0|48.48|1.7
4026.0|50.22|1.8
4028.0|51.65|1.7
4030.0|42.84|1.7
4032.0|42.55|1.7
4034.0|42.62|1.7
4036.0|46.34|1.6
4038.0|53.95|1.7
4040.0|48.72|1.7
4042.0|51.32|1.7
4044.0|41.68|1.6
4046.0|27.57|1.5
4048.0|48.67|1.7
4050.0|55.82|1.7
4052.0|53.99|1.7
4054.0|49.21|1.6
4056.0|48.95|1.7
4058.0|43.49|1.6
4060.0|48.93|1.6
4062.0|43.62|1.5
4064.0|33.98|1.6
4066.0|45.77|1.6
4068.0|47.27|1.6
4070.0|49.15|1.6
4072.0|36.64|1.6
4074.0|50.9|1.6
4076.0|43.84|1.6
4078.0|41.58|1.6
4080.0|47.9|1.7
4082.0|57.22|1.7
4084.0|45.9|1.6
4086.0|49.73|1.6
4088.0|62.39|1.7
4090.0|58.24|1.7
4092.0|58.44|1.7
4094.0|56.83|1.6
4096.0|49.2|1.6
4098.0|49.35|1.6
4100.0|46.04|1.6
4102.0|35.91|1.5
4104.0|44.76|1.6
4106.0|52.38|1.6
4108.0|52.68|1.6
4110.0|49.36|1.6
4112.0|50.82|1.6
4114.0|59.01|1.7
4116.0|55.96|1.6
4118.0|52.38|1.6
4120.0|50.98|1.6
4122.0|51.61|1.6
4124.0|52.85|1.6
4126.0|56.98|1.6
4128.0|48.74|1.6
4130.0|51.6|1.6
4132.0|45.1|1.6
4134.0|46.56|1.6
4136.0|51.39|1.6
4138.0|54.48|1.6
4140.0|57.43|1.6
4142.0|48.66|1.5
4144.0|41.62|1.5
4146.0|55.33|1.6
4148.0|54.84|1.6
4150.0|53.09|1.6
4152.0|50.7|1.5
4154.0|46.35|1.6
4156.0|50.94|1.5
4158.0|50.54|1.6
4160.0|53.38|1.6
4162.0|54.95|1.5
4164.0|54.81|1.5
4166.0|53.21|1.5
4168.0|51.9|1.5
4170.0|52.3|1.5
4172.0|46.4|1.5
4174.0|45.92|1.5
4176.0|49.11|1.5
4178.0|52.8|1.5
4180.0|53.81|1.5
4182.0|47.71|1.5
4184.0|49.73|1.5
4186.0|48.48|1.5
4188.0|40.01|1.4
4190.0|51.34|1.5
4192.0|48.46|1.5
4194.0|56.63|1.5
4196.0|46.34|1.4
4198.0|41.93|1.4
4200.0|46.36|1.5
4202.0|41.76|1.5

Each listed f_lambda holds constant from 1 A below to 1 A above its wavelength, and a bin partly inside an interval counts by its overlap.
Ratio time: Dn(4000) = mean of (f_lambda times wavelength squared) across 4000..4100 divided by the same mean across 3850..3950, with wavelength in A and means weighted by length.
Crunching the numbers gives 1.81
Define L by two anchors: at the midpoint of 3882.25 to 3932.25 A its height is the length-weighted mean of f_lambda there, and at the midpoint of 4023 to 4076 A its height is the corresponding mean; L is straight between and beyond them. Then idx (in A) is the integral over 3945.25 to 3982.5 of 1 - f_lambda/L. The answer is 7.33 A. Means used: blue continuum 31.6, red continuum 46.3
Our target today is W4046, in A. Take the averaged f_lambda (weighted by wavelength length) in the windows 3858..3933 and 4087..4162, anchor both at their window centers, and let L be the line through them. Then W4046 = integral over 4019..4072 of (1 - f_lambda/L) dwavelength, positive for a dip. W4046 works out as -3.2 A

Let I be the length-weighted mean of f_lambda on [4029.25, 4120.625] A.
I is 48.4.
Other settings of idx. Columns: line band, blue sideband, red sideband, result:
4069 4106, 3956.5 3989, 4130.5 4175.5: -4.9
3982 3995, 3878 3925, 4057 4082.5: -2.4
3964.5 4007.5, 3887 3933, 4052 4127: 2.1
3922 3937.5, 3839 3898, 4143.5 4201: 7.0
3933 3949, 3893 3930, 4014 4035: 6.7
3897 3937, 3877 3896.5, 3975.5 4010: 4.4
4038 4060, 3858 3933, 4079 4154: -1.2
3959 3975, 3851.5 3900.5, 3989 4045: 8.3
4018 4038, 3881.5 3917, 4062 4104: -1.9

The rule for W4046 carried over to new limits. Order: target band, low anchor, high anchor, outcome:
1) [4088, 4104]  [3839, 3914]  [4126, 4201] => -1.9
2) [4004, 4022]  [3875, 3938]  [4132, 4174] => -4.8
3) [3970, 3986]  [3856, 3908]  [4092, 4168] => 1.7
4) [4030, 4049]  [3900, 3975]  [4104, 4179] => -2.4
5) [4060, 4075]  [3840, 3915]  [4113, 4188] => 0.3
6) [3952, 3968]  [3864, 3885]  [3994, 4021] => 4.8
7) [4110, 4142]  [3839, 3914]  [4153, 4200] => -3.9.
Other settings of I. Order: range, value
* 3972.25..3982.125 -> 34.7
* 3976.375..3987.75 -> 41.8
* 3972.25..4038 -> 45.7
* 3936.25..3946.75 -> 23.9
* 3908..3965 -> 29.2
